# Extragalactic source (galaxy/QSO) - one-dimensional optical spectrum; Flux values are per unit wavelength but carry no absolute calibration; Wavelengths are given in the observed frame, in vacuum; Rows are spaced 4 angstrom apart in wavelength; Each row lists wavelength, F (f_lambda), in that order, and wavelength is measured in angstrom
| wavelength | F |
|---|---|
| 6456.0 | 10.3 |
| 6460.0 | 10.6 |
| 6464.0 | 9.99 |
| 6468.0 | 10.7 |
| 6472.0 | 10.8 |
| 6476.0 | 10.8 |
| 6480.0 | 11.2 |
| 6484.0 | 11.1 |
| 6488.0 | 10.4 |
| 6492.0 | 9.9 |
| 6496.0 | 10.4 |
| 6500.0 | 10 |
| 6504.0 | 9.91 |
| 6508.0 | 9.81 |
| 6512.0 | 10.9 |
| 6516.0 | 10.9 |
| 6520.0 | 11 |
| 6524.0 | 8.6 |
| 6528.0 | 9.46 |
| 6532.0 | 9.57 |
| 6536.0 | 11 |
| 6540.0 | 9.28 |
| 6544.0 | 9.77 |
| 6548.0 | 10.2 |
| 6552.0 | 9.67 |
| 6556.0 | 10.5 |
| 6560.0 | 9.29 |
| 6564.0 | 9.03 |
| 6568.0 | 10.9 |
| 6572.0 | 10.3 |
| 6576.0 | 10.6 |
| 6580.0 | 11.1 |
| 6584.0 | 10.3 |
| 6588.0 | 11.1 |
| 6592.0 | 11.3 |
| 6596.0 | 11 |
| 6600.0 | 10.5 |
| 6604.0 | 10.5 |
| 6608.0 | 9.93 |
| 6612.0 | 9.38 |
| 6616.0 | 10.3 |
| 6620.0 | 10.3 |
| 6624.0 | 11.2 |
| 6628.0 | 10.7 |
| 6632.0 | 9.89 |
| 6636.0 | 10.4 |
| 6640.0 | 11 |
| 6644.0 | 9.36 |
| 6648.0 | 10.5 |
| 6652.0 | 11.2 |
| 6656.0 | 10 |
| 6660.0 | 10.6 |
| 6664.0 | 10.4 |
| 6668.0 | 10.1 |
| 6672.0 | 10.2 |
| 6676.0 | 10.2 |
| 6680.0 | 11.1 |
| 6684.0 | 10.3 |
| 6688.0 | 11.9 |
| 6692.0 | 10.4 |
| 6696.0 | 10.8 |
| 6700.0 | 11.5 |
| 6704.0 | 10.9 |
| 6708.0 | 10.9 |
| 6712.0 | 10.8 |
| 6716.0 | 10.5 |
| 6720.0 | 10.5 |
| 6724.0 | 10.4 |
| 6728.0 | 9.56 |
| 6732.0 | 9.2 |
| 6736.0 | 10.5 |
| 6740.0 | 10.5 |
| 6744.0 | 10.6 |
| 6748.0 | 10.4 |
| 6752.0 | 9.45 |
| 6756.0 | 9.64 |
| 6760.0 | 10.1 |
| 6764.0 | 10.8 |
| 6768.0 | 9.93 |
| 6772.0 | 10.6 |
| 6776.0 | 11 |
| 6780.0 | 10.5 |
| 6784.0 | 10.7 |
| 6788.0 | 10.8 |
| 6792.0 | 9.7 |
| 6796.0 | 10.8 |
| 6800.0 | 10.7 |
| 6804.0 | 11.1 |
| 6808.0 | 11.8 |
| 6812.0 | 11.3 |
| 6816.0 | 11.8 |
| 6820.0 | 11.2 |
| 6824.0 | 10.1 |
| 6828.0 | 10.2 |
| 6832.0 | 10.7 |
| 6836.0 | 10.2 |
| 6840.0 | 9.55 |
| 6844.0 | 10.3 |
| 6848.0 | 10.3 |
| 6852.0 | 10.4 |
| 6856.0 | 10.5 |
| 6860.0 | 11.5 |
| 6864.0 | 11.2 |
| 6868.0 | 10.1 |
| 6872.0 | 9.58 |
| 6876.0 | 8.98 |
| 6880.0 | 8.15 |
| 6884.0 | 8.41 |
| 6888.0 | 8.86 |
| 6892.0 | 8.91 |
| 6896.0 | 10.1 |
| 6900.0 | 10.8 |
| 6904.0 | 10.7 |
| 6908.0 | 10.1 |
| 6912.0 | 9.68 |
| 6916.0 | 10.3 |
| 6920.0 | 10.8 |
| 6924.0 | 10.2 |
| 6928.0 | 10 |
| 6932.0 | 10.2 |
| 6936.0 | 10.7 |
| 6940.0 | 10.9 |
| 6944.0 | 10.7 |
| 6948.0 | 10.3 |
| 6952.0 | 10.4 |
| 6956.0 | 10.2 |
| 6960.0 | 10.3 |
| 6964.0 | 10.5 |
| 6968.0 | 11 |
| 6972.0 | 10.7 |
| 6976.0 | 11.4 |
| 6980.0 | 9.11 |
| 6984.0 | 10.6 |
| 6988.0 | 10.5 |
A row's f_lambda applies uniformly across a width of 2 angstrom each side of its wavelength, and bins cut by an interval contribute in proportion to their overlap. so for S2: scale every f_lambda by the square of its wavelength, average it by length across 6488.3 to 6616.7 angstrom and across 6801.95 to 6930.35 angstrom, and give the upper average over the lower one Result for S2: 1.10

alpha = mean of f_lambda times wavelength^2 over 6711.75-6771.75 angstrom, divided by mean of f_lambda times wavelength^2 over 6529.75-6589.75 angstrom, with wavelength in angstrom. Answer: 1.06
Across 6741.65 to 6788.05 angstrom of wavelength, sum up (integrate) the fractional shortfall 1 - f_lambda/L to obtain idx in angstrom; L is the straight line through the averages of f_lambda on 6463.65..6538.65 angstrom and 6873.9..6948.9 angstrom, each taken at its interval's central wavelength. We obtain -1.31 angstrom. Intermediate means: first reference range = 10.3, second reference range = 9.93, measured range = 10.4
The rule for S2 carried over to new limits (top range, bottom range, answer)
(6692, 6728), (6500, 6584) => 1.11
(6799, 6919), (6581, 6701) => 1.04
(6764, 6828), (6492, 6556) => 1.17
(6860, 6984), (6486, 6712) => 1.08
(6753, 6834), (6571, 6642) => 1.07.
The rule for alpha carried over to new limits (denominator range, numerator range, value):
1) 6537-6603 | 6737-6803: 1.07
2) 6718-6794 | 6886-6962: 1.05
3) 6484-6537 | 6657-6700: 1.10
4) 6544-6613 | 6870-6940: 1.05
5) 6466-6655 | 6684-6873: 1.09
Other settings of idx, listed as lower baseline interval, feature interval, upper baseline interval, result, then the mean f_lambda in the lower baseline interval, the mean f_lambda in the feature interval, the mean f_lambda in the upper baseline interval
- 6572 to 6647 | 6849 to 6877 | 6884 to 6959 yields -0.39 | 10.5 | 10.4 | 10.2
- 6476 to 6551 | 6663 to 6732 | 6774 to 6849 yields -0.56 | 10.2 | 10.6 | 10.7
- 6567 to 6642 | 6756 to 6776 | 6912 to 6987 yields 0.29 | 10.6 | 10.3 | 10.4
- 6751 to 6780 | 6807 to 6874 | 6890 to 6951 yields -2.19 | 10.3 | 10.6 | 10.3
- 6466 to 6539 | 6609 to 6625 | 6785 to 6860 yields 0.37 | 10.3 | 10.2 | 10.7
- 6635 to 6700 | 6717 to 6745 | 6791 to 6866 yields 1.17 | 10.6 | 10.2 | 10.7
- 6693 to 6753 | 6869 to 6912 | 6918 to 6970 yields 4.05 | 10.4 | 9.48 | 10.5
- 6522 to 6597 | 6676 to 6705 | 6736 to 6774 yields -2.06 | 10.1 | 10.9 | 10.2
